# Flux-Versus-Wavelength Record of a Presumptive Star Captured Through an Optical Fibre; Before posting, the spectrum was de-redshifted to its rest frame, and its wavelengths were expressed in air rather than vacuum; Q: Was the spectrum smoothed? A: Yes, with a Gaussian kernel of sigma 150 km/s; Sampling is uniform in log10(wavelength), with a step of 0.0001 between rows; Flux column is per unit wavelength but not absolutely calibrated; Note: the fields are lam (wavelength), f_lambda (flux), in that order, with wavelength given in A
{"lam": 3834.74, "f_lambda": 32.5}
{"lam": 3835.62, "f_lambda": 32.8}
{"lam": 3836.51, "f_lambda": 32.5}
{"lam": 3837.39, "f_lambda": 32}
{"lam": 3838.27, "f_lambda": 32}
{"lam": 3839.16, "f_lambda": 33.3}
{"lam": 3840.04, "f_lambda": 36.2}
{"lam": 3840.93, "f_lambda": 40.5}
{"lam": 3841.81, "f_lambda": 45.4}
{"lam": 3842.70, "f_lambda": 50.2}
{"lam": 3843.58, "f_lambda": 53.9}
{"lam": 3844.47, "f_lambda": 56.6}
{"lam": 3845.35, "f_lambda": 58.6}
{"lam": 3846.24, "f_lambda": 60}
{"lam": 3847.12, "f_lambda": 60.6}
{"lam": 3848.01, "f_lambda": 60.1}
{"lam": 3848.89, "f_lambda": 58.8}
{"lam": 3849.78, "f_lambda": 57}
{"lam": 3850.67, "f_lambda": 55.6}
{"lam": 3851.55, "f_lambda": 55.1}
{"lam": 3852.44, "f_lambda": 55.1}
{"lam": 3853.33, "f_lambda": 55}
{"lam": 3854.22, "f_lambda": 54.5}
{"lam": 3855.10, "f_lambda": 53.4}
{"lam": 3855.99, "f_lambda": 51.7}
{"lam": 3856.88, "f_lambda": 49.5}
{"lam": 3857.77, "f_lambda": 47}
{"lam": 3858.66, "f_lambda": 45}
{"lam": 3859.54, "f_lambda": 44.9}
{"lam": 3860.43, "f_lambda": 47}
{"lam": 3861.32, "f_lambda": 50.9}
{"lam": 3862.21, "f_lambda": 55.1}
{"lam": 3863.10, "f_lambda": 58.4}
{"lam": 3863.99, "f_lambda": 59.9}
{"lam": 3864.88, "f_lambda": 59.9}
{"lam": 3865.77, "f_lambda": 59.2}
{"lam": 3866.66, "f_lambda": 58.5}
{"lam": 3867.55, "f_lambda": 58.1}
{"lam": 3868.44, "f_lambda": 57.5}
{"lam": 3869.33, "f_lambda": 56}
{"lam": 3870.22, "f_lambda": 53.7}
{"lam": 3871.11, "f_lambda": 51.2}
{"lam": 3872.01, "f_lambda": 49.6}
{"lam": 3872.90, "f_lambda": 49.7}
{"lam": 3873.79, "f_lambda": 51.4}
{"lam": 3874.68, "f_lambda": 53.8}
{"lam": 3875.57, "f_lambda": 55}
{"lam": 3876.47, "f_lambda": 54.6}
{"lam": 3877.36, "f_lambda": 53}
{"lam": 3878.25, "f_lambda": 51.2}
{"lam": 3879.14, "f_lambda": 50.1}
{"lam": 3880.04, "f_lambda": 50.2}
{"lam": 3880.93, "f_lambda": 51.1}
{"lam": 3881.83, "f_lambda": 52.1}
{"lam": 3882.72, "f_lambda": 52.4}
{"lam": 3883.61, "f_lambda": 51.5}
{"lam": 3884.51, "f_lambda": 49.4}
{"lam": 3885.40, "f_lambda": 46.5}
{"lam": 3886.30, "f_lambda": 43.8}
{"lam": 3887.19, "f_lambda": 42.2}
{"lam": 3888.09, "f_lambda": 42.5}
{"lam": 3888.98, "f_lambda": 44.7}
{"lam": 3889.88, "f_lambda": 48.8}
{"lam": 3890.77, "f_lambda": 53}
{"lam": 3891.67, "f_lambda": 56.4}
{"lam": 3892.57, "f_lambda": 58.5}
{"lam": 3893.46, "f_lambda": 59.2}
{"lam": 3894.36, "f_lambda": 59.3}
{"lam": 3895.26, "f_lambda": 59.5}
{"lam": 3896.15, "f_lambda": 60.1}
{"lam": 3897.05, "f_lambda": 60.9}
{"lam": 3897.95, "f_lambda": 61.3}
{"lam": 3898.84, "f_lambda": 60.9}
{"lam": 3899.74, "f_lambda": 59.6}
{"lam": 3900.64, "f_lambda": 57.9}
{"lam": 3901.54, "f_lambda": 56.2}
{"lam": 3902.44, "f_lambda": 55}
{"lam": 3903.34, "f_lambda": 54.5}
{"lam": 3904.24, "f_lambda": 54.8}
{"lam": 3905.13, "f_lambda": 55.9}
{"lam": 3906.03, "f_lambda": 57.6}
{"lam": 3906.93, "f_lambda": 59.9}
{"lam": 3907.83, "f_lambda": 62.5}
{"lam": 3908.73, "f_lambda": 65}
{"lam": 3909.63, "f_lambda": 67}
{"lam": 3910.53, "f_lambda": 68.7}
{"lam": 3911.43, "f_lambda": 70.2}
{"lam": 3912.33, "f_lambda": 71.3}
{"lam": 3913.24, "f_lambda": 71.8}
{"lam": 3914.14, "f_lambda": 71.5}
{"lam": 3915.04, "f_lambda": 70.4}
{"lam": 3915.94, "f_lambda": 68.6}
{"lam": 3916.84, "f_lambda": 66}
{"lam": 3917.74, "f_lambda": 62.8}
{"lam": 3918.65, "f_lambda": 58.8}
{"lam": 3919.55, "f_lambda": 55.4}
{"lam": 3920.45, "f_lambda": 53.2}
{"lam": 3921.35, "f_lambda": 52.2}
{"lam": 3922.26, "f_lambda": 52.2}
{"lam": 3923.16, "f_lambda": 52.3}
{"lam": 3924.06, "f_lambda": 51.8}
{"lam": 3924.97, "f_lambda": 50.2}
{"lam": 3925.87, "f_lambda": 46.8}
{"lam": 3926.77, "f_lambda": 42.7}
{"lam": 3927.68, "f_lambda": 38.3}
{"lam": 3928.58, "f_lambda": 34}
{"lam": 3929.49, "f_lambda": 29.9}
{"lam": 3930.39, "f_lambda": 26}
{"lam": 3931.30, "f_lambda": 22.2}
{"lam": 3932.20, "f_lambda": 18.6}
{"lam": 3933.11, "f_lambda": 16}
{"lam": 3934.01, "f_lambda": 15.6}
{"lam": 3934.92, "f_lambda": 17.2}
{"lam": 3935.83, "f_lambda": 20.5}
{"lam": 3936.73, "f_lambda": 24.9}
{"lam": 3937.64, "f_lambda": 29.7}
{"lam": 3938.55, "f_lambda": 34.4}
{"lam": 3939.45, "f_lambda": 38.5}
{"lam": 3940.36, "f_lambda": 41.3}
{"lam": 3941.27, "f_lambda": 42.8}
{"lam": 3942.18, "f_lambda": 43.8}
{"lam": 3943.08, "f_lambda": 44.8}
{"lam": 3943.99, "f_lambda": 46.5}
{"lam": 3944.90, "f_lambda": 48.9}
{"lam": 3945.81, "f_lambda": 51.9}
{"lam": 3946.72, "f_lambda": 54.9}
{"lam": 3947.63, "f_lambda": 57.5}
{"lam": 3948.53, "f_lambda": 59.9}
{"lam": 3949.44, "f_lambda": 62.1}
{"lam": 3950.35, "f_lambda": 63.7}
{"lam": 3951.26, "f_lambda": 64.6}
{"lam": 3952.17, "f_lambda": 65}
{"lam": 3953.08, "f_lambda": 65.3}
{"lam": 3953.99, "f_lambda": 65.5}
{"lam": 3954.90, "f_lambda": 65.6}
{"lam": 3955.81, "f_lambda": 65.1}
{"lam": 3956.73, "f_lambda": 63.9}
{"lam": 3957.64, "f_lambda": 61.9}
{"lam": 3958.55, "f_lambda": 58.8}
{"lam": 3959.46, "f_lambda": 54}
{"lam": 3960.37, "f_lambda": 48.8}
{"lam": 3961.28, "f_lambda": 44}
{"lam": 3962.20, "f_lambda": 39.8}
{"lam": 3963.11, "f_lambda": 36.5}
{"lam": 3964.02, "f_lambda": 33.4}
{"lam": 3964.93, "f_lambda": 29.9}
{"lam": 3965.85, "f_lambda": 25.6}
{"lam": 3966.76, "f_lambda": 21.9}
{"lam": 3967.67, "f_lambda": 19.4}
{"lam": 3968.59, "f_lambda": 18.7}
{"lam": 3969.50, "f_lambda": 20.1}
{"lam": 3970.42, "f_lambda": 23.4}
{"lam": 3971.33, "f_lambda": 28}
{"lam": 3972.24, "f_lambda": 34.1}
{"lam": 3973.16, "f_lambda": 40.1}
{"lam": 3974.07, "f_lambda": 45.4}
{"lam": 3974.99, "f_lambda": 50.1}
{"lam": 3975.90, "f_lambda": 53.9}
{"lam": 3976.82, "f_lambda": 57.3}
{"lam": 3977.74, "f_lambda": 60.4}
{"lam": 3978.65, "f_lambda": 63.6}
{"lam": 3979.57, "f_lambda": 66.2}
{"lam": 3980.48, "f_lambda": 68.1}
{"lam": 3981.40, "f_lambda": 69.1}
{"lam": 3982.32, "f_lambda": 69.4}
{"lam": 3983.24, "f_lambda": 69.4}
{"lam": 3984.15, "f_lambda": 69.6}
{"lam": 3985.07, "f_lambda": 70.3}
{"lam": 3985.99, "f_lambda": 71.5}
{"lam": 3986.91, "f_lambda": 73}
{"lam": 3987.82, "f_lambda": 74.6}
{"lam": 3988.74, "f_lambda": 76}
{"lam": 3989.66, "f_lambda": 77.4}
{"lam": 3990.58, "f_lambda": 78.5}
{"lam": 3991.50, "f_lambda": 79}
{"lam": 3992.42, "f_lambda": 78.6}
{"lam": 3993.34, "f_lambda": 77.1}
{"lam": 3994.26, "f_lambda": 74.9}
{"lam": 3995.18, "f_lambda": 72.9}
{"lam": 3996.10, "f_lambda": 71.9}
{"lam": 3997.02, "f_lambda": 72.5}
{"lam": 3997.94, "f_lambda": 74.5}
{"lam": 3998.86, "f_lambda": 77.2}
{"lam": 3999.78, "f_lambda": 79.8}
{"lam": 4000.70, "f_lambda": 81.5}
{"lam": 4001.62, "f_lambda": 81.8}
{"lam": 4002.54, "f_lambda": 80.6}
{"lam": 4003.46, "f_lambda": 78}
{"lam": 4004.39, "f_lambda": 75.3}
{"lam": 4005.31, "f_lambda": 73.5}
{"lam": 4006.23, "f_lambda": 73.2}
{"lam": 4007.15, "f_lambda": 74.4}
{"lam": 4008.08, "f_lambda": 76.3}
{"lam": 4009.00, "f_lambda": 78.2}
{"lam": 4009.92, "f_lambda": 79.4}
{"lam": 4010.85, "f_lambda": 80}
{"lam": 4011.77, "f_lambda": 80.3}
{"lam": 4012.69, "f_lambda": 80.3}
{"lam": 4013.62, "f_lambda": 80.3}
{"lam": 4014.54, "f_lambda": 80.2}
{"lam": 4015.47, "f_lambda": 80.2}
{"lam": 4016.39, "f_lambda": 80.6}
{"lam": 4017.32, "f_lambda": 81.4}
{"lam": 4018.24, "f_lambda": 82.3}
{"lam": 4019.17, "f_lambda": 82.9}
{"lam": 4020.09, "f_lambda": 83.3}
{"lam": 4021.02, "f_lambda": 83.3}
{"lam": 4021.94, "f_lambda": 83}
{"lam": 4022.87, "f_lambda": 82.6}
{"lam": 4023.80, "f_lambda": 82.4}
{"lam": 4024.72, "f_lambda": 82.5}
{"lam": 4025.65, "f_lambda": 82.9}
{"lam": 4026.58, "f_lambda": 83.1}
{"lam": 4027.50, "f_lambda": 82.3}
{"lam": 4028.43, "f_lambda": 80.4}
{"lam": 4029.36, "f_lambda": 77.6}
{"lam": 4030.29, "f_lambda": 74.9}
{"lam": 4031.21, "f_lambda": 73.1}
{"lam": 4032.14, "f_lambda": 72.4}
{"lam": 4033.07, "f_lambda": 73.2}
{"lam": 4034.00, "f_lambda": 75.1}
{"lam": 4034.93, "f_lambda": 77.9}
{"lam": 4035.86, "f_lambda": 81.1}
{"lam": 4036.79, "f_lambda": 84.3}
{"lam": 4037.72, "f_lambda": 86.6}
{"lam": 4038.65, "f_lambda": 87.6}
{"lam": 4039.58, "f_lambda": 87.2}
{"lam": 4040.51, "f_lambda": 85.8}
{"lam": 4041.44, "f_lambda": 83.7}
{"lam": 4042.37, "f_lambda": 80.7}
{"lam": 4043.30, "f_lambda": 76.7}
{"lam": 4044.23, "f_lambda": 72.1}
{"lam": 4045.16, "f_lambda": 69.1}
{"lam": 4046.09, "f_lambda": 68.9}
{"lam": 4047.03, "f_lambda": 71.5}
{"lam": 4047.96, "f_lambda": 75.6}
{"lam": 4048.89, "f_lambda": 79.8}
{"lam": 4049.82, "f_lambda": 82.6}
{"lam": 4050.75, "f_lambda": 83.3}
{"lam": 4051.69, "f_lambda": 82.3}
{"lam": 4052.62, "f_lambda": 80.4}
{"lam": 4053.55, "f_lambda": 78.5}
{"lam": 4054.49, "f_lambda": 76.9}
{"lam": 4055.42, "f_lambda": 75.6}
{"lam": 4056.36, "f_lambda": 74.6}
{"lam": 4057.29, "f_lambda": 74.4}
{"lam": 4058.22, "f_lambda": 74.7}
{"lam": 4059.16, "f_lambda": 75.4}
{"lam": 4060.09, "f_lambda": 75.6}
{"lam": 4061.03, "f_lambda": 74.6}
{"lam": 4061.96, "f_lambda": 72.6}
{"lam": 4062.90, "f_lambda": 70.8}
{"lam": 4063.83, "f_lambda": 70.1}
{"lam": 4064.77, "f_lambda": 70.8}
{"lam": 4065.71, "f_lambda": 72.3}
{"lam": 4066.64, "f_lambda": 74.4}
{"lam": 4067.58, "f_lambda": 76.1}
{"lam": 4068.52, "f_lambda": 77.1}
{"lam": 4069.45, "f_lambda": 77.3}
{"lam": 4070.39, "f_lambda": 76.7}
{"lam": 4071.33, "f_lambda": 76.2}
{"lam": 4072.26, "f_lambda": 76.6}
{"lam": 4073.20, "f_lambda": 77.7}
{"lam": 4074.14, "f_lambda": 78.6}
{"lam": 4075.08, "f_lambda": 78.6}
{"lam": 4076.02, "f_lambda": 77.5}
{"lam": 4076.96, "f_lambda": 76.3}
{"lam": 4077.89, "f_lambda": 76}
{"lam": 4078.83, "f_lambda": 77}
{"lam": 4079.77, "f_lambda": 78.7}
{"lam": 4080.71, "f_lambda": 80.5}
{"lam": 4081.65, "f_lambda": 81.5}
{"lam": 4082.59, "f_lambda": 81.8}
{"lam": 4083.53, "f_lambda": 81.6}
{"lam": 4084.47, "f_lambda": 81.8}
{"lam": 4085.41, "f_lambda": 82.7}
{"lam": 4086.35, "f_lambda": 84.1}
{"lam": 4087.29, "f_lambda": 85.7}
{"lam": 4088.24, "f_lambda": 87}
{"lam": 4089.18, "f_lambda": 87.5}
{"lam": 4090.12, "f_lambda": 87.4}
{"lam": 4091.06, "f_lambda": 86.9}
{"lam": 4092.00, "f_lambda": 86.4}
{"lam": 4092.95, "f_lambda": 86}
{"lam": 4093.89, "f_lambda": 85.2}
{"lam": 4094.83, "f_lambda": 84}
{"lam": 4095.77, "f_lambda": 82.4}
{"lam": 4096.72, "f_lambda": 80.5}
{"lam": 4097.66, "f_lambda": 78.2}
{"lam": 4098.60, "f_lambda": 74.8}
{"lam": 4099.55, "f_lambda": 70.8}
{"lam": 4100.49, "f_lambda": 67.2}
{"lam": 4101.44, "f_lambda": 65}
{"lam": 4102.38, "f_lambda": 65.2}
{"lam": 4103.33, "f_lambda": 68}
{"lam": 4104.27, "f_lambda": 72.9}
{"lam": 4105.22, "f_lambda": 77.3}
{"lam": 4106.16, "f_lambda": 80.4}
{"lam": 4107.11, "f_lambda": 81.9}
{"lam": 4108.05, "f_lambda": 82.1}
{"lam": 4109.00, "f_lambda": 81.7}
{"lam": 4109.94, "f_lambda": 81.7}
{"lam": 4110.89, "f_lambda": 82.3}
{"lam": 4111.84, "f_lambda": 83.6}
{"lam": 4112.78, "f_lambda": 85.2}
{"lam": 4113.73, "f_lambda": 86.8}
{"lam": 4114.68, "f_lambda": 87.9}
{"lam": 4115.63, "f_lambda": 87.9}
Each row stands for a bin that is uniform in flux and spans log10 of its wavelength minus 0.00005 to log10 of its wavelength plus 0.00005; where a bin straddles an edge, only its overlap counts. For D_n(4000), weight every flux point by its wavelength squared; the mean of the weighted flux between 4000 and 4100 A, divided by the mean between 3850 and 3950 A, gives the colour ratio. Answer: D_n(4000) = 1.67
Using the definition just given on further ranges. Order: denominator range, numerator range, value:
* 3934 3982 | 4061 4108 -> 1.80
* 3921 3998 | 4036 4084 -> 1.61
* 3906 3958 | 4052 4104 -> 1.65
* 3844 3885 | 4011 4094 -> 1.62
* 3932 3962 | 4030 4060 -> 1.73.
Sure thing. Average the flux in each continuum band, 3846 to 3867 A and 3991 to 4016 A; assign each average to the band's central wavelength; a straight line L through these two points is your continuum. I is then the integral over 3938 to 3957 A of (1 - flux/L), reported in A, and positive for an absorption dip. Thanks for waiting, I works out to 4.0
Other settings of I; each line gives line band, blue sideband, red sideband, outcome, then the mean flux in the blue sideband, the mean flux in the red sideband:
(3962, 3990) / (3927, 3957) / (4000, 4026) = 5.41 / 43.5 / 80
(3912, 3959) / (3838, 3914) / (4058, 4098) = 9.57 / 54.4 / 79.2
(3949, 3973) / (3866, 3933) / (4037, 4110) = 6.47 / 53.6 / 78.3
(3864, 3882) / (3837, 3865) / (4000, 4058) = 0.15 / 51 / 79.2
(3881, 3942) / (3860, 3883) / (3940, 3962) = 5.23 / 53.8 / 55.7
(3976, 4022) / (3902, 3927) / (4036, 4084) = -3.44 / 59.8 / 77.6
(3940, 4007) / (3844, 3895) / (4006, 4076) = 9.75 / 53.2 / 78.2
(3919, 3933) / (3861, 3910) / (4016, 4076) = 4.47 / 54.9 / 78.1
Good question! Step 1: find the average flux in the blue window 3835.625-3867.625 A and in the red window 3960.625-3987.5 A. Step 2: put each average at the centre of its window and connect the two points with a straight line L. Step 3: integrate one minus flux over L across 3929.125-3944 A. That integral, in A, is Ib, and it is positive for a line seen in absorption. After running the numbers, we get 5.8 A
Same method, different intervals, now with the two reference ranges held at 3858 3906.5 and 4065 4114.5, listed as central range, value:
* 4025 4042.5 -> -2.0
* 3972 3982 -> 1.5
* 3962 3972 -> 5.8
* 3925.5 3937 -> 6.3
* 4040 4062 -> -0.7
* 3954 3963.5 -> 1.3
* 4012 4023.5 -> -1.8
